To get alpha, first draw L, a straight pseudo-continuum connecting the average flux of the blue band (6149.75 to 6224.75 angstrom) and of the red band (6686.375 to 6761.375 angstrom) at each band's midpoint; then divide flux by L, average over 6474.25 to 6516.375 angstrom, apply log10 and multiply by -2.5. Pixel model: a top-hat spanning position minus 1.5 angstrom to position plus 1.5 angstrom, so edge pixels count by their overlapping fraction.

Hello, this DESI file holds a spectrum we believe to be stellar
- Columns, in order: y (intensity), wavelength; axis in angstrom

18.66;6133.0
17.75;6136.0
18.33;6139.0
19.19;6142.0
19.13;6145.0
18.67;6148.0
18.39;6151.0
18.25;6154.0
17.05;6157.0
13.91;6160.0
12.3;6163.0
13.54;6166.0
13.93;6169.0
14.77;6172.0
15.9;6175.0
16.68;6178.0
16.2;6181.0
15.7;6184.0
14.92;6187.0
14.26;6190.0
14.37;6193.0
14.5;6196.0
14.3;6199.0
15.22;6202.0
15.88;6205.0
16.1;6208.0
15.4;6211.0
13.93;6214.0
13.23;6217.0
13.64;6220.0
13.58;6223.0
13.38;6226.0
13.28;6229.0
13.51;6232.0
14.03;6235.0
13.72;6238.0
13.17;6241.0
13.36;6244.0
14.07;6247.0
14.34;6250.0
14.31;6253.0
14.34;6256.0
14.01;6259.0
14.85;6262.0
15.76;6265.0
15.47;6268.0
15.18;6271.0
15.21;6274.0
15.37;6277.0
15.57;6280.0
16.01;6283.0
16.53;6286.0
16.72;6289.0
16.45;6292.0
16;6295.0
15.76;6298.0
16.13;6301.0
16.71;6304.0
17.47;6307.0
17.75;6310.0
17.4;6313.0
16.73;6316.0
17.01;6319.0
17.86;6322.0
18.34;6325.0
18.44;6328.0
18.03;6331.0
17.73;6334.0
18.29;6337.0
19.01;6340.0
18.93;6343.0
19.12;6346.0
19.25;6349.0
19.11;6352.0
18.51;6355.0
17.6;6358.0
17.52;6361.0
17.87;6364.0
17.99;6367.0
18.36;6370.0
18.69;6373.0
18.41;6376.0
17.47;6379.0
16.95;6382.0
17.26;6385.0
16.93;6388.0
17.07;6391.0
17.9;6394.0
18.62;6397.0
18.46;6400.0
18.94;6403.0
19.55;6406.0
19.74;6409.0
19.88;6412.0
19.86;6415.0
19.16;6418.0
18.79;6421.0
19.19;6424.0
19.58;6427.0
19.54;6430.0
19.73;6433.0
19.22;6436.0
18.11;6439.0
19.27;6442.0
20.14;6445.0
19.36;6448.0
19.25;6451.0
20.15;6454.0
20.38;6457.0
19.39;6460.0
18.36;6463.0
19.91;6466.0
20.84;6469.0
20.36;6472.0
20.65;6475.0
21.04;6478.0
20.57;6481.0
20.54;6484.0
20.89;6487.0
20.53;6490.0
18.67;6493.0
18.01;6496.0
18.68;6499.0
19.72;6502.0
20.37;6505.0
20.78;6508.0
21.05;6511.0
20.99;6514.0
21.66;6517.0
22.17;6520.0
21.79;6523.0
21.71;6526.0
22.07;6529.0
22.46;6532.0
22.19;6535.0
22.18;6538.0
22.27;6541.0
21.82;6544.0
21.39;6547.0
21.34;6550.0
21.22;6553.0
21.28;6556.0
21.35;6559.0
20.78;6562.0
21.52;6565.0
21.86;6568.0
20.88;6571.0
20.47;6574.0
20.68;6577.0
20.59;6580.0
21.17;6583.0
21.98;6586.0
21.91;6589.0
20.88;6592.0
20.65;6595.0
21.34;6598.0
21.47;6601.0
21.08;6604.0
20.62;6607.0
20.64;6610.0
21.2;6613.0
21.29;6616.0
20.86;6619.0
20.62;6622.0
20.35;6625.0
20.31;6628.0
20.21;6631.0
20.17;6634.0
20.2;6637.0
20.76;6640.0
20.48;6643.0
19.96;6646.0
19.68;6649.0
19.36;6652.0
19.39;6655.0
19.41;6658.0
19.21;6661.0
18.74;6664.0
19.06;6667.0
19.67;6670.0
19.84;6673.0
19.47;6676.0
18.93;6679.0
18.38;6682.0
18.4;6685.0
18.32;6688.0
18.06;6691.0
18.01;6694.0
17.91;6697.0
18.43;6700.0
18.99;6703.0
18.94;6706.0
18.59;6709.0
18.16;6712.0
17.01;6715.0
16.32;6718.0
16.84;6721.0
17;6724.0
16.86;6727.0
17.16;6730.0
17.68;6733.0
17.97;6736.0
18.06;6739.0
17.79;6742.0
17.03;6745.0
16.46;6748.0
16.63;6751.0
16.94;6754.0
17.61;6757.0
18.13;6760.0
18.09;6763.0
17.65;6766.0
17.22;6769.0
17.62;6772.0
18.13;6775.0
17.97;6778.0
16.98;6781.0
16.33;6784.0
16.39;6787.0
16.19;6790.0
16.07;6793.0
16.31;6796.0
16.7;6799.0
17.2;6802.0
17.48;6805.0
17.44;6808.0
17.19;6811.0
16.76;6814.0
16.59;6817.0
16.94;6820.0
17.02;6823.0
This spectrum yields -0.218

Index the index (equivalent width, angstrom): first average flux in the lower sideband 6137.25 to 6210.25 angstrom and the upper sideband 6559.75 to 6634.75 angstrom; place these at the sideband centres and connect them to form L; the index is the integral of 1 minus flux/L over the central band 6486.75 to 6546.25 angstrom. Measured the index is -3.0 angstrom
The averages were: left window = 15.9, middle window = 21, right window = 21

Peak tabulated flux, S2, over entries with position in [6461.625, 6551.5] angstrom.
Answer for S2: 22.46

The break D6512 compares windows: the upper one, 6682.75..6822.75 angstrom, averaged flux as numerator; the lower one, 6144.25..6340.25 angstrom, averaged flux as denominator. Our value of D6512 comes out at 1.12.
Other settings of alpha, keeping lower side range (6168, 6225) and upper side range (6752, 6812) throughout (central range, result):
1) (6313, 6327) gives -0.14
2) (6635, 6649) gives -0.22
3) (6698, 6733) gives -0.05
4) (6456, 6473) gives -0.24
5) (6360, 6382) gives -0.16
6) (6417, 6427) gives -0.21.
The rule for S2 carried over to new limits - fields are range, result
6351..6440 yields 19.88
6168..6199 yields 16.68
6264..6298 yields 16.72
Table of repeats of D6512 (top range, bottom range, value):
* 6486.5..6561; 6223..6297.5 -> 1.43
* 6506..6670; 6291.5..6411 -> 1.17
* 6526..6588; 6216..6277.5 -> 1.52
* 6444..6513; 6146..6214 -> 1.29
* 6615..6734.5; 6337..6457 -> 1.01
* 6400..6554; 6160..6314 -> 1.36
